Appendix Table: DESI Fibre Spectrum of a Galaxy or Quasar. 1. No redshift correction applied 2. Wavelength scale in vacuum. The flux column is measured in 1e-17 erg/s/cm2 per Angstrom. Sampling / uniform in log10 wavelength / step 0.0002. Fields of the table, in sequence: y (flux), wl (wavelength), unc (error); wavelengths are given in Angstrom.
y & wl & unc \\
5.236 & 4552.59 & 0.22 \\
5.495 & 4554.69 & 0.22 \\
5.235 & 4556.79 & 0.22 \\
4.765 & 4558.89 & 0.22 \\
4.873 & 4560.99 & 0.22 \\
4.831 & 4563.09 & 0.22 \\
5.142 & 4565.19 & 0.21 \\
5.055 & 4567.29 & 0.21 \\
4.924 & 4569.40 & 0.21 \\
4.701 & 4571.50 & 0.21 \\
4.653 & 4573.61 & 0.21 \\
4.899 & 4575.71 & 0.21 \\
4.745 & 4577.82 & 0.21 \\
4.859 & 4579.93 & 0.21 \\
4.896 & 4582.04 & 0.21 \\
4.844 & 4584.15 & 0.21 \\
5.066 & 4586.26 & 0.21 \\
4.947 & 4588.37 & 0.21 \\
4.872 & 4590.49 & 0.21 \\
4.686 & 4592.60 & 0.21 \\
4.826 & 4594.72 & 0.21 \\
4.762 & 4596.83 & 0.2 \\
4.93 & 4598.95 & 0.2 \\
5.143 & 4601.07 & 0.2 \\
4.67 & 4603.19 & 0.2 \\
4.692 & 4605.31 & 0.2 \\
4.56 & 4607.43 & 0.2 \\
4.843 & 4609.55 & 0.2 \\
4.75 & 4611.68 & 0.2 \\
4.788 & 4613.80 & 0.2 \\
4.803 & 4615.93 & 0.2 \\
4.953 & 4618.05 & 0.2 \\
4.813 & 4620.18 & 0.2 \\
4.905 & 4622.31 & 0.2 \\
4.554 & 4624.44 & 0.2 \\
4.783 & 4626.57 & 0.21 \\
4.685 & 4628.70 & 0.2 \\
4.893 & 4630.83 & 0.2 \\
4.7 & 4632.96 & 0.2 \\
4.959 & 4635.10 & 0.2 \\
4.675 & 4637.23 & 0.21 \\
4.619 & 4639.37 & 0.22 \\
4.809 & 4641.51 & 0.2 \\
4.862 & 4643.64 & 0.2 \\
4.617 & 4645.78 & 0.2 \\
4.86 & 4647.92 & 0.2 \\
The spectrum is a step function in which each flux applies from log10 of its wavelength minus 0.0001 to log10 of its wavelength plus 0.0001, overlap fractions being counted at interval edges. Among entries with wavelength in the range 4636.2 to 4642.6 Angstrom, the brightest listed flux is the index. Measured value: 4.809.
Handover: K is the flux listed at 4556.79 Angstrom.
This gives 5.235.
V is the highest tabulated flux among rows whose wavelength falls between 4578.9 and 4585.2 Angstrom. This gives 4.896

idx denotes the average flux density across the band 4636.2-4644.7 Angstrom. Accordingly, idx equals 4.74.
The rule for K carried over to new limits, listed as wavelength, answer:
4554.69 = 5.495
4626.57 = 4.783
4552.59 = 5.236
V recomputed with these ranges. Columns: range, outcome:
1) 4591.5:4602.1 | 5.143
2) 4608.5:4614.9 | 4.843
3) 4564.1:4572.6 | 5.142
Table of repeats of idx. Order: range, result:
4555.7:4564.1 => 4.93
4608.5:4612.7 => 4.79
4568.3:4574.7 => 4.76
